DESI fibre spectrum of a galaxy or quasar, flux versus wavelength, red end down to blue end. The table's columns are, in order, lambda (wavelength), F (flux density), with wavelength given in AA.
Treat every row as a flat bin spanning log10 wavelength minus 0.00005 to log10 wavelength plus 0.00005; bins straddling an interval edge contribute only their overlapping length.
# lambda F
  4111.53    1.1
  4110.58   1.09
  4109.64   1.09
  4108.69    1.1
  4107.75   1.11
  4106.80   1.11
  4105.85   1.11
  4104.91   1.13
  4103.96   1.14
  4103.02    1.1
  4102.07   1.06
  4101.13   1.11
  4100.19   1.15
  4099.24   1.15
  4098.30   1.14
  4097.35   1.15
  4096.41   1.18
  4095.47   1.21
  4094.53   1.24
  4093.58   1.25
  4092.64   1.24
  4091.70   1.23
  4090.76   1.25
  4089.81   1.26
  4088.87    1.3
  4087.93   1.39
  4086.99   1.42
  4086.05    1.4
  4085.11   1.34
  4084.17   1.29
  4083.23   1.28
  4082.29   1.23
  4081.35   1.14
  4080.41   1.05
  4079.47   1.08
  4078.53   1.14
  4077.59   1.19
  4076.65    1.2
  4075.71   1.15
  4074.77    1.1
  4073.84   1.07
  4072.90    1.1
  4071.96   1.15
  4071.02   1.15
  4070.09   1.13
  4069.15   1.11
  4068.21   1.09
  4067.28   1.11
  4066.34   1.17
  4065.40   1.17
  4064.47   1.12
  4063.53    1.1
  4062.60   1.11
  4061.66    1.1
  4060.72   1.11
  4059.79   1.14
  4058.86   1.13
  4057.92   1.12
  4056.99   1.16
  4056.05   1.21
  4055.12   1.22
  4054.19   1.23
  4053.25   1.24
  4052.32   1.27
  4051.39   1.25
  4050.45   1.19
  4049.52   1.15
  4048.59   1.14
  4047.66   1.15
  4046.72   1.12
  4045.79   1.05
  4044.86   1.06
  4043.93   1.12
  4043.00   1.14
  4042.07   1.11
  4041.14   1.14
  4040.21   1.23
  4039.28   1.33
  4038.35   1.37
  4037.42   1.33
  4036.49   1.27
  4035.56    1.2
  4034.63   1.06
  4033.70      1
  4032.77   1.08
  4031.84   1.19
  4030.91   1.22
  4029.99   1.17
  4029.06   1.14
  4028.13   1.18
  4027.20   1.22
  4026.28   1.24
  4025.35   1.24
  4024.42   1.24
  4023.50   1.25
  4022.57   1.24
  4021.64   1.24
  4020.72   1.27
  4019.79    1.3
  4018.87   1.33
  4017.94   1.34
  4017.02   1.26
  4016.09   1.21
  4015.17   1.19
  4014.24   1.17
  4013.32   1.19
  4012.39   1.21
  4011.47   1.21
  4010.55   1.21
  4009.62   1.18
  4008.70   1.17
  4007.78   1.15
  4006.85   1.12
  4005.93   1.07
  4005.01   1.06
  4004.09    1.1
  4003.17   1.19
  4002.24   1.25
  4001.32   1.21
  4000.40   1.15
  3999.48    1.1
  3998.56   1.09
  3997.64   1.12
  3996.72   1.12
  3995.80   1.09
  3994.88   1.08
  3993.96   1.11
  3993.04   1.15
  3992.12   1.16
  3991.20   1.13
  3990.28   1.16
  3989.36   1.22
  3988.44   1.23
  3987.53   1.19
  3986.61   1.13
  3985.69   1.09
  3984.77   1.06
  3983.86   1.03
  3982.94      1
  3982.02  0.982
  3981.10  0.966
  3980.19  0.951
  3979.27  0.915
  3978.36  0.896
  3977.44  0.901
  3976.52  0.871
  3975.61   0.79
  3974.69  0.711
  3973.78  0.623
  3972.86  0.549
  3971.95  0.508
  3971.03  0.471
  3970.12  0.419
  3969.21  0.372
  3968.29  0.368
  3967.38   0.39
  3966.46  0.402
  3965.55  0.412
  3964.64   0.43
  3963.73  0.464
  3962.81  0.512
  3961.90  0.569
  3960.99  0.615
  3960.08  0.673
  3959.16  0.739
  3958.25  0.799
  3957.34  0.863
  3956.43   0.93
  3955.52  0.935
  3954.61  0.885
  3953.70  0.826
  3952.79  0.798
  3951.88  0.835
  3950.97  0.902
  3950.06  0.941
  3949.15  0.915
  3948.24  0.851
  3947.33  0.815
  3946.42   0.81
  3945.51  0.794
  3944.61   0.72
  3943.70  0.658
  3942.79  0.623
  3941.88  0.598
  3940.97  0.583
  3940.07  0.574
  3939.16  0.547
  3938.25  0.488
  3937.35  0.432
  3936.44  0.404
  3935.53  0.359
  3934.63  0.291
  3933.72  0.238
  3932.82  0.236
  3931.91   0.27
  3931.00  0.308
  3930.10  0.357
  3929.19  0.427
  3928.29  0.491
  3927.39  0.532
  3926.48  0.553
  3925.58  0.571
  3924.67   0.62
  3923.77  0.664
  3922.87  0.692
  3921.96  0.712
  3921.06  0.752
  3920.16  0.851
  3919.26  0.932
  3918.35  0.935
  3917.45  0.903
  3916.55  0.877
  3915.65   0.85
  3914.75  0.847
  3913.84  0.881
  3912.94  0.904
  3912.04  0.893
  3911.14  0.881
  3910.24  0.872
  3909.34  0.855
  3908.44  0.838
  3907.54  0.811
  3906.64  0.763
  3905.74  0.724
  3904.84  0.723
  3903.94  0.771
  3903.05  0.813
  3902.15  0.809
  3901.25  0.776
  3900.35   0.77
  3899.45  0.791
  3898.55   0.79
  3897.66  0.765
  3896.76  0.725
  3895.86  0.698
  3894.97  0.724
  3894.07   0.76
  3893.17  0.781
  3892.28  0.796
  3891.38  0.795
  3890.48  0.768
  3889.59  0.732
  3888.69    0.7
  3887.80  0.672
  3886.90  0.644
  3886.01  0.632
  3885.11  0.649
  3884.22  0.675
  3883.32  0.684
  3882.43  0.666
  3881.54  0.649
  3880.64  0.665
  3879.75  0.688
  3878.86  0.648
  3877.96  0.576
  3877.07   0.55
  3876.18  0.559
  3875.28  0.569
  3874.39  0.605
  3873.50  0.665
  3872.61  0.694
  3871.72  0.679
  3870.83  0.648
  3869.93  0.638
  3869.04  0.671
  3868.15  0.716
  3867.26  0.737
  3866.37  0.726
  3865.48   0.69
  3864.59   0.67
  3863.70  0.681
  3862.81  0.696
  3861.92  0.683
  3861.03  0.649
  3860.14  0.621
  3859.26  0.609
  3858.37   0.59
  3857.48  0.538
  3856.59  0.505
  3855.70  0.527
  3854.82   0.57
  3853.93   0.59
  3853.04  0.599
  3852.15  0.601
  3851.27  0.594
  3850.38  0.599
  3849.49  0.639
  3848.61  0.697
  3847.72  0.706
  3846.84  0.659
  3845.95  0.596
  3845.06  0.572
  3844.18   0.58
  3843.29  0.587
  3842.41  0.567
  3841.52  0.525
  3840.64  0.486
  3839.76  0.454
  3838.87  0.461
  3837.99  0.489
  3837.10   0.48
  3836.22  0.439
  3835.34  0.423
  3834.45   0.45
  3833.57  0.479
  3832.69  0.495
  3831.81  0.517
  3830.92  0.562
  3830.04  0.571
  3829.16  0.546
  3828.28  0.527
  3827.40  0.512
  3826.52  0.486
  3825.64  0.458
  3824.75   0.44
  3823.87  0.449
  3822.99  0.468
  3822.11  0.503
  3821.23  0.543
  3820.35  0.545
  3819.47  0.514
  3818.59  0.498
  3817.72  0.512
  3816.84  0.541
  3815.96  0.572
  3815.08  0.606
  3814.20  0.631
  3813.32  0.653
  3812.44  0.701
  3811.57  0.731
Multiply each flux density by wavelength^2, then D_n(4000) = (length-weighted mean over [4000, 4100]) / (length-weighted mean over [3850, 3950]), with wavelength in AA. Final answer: 1.91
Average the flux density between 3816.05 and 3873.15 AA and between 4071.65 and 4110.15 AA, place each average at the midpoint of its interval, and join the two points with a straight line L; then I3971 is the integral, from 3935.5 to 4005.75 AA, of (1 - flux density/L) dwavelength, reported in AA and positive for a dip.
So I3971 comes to 4.9 AA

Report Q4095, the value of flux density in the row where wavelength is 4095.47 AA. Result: 1.21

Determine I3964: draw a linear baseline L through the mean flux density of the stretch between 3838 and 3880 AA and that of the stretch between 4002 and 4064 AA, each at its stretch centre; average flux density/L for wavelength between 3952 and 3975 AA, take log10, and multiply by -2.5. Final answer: 0.48 mag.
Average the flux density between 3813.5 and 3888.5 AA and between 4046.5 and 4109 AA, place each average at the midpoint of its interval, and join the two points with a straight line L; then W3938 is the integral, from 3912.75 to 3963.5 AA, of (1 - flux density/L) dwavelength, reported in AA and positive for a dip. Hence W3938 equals 8.7 AA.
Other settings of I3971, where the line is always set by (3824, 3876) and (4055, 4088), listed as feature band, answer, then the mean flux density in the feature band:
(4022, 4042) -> -2.7 AA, 1.2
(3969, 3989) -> 1.5 AA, 0.856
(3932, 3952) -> 5.3 AA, 0.609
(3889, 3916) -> -2.8 AA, 0.796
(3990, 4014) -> -3.9 AA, 1.15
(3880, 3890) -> 0.1 AA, 0.67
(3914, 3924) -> -0.8 AA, 0.824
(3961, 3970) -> 4.5 AA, 0.444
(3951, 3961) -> 0.5 AA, 0.821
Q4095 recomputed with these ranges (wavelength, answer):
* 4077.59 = 1.19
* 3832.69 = 0.495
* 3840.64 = 0.486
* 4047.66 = 1.15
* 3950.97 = 0.902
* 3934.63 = 0.291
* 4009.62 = 1.18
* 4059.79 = 1.14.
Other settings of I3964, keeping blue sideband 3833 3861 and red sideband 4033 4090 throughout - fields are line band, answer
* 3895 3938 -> 0.11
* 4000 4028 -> -0.16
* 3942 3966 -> 0.17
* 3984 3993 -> -0.19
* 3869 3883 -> 0.01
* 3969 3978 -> 0.41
